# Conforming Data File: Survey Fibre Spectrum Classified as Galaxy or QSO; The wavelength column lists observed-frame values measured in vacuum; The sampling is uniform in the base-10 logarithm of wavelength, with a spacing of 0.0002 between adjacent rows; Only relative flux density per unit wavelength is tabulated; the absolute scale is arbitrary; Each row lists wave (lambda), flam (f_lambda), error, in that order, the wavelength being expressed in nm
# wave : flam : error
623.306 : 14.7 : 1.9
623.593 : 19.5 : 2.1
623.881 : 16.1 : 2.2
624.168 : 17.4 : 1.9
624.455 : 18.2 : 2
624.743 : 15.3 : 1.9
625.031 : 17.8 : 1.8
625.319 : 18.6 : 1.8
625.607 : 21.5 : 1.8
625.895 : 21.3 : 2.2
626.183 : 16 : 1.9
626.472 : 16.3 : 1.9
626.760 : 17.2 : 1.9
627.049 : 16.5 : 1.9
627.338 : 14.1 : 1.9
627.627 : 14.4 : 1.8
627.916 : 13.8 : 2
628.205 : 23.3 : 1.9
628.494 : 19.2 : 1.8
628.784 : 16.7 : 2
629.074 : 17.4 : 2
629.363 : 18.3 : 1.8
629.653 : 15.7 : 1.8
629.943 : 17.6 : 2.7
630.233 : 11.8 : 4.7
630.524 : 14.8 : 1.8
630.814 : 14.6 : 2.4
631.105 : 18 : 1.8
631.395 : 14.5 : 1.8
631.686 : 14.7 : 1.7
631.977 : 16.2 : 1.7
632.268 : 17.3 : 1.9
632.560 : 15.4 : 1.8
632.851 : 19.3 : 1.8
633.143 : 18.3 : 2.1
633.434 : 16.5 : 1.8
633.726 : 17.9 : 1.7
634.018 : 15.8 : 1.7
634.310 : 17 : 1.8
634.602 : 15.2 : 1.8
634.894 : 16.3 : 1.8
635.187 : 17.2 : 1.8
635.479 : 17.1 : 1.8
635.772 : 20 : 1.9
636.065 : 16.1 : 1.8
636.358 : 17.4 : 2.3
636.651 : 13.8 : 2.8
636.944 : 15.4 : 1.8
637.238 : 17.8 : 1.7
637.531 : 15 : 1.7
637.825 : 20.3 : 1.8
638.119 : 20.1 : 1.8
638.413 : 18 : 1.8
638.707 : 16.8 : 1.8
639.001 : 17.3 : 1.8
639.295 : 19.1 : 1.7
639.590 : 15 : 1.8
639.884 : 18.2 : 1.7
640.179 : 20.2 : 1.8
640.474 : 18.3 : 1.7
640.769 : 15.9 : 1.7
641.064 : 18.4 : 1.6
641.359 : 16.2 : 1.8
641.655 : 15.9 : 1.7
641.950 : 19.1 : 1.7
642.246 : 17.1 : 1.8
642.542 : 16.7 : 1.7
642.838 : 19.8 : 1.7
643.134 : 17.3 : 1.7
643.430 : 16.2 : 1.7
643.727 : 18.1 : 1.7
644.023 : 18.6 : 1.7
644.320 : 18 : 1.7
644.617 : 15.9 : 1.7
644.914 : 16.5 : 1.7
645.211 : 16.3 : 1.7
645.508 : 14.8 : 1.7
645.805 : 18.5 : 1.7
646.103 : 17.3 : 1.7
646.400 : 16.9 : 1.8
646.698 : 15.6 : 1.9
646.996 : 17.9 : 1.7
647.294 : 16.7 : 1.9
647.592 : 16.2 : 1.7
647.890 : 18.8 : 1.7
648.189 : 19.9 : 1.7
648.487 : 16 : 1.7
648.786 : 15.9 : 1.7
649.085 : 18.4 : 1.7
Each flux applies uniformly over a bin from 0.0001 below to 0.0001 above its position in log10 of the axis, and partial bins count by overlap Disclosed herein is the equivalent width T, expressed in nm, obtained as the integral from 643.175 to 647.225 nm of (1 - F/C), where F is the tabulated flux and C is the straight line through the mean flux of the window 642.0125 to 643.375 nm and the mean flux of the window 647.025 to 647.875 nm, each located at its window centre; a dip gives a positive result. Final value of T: 0.09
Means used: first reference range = 17.7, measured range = 17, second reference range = 17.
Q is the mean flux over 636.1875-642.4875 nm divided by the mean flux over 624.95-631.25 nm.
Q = 1.02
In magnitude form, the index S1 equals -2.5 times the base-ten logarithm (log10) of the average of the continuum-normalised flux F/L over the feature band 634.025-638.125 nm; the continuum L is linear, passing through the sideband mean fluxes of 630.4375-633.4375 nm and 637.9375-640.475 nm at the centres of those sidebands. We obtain 0.03 mag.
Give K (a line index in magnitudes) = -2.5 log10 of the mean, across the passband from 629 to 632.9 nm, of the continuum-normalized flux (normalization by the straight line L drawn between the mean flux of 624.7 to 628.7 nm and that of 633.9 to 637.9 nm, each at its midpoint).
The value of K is 0.075 mag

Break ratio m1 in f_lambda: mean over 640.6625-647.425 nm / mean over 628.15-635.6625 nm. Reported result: 1.0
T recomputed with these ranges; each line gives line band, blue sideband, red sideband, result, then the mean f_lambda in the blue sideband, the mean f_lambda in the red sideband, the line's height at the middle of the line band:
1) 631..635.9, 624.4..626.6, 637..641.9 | 0.28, 18.1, 17.6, 17.9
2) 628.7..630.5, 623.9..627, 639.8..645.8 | 0.16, 17.8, 17.4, 17.7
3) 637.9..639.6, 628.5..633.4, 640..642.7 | -0.08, 16.4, 17.5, 17.3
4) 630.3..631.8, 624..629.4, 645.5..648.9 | 0.20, 17.5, 17.1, 17.4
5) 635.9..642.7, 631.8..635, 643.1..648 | -0.16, 16.8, 17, 16.9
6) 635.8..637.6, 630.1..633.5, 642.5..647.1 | 0.02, 16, 17.2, 16.4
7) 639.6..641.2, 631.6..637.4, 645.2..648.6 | -0.09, 16.8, 17.1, 16.9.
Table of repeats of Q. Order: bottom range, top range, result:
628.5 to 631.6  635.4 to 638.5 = 1.08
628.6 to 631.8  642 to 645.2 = 1.10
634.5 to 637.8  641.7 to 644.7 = 1.06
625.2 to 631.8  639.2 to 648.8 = 1.03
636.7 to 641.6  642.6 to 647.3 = 0.98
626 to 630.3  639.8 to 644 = 1.06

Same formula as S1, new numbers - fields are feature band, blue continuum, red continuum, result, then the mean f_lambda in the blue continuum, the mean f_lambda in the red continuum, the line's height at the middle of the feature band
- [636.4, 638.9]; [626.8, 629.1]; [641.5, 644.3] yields 0.01 mag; 16.9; 17.7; 17.4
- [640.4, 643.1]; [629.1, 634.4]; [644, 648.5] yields -0.04 mag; 16.3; 17.1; 16.9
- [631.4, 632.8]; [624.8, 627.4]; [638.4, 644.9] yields 0.11 mag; 17.7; 17.5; 17.6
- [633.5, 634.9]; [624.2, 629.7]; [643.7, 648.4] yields 0.06 mag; 17.5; 17.2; 17.4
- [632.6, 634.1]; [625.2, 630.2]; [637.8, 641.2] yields 0.01 mag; 17.4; 18.1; 17.7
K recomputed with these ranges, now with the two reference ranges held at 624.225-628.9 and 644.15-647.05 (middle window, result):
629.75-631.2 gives 0.14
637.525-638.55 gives -0.11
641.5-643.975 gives -0.04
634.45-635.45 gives 0.05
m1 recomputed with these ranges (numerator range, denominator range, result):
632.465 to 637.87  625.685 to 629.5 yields 0.97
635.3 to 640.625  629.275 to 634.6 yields 1.08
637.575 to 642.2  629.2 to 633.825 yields 1.09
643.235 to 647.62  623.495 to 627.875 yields 0.98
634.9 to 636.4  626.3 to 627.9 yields 1.12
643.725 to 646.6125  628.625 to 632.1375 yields 1.07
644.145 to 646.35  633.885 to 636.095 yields 0.99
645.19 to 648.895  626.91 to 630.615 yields 1.03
